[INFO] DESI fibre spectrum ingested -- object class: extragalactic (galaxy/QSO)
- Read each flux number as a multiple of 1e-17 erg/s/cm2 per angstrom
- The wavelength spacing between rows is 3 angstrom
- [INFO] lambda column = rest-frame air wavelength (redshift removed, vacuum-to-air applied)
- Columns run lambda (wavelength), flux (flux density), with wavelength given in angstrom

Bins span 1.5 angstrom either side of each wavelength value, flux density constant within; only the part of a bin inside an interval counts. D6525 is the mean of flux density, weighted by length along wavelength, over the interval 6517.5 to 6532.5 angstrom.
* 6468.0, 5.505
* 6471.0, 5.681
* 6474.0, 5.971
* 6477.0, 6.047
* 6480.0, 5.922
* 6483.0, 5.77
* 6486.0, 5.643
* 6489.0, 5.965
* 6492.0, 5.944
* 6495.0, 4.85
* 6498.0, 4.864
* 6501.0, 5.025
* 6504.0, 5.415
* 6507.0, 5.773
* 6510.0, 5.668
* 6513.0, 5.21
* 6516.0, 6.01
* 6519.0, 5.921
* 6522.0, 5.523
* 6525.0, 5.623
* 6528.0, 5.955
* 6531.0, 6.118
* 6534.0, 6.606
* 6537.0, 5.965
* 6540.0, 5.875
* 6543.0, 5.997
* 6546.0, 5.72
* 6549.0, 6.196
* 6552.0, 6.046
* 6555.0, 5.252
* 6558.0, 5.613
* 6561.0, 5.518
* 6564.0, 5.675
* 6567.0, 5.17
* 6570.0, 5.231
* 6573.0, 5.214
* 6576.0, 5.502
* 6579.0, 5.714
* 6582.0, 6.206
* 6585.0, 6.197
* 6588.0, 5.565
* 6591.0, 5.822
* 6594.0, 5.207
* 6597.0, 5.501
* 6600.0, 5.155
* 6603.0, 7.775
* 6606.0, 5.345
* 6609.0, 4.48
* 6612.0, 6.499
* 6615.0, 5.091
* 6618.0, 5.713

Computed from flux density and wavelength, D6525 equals 5.83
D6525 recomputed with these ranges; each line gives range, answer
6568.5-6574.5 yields 5.22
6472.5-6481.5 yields 5.98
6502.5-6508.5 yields 5.59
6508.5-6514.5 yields 5.44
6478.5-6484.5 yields 5.85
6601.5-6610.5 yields 5.87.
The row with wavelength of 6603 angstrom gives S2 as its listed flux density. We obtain 7.775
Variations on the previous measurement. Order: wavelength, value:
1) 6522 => 5.523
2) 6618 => 5.713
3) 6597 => 5.501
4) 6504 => 5.415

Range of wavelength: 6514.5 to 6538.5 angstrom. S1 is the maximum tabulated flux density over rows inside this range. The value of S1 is 6.606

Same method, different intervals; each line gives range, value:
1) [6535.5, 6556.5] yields 6.196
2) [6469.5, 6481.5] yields 6.047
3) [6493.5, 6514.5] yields 5.773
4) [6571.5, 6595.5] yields 6.206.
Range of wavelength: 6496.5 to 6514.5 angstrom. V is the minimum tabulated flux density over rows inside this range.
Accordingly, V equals 4.864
